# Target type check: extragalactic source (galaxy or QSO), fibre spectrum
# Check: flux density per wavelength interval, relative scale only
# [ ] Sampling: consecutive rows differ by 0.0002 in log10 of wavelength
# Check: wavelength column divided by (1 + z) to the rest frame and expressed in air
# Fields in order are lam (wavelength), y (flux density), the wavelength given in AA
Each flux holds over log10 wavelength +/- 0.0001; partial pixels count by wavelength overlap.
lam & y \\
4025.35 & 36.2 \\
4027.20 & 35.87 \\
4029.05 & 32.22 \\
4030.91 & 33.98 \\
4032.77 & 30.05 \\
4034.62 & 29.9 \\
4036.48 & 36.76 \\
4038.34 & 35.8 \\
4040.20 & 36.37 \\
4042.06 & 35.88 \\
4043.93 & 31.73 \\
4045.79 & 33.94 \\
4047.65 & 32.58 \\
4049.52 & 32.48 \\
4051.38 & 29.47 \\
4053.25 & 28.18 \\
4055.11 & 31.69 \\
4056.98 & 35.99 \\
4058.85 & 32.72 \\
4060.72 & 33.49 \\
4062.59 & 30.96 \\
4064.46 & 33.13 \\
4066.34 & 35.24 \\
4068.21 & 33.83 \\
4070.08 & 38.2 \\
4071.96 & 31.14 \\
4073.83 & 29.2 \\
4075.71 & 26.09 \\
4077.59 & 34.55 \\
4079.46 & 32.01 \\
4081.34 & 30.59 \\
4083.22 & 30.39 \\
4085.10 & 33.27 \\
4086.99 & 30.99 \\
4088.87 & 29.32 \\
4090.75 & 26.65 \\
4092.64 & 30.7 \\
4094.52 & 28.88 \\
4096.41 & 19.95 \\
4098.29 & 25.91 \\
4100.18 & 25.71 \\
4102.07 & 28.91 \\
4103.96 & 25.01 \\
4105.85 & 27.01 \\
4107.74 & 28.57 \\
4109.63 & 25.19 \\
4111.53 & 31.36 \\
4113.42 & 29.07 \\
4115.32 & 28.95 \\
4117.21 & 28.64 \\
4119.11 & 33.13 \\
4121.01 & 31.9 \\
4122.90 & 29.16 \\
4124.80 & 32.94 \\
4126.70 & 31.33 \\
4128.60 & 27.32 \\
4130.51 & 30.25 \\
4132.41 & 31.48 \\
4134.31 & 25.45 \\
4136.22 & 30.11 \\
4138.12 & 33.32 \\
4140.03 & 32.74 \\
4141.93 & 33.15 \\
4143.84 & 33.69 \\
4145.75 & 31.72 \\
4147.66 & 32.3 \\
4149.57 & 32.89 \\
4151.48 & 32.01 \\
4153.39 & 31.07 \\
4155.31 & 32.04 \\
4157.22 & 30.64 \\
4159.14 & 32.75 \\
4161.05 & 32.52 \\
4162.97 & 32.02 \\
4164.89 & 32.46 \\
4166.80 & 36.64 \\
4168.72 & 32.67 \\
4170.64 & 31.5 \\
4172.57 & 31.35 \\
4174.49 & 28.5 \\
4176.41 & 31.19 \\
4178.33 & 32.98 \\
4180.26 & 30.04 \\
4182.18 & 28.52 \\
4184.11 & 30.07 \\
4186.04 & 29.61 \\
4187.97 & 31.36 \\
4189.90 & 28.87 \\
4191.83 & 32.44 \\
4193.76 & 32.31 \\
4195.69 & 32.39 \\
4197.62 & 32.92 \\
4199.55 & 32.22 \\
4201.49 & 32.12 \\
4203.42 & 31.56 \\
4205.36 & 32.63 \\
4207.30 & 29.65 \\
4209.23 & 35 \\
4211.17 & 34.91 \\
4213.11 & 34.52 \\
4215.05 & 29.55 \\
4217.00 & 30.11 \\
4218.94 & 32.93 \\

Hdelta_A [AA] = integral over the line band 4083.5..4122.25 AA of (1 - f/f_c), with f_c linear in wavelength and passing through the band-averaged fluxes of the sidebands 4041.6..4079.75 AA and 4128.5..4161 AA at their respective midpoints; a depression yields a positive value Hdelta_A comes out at 4.2 AA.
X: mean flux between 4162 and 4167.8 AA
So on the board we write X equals 33.7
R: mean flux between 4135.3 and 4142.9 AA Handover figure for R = 32.4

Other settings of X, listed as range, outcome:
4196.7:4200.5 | 32.6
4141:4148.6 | 32.7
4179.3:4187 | 29.6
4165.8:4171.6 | 33.6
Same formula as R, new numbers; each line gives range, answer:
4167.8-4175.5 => 31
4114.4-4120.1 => 30.3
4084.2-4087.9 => 32.1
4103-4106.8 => 26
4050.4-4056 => 29.8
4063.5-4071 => 35.1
